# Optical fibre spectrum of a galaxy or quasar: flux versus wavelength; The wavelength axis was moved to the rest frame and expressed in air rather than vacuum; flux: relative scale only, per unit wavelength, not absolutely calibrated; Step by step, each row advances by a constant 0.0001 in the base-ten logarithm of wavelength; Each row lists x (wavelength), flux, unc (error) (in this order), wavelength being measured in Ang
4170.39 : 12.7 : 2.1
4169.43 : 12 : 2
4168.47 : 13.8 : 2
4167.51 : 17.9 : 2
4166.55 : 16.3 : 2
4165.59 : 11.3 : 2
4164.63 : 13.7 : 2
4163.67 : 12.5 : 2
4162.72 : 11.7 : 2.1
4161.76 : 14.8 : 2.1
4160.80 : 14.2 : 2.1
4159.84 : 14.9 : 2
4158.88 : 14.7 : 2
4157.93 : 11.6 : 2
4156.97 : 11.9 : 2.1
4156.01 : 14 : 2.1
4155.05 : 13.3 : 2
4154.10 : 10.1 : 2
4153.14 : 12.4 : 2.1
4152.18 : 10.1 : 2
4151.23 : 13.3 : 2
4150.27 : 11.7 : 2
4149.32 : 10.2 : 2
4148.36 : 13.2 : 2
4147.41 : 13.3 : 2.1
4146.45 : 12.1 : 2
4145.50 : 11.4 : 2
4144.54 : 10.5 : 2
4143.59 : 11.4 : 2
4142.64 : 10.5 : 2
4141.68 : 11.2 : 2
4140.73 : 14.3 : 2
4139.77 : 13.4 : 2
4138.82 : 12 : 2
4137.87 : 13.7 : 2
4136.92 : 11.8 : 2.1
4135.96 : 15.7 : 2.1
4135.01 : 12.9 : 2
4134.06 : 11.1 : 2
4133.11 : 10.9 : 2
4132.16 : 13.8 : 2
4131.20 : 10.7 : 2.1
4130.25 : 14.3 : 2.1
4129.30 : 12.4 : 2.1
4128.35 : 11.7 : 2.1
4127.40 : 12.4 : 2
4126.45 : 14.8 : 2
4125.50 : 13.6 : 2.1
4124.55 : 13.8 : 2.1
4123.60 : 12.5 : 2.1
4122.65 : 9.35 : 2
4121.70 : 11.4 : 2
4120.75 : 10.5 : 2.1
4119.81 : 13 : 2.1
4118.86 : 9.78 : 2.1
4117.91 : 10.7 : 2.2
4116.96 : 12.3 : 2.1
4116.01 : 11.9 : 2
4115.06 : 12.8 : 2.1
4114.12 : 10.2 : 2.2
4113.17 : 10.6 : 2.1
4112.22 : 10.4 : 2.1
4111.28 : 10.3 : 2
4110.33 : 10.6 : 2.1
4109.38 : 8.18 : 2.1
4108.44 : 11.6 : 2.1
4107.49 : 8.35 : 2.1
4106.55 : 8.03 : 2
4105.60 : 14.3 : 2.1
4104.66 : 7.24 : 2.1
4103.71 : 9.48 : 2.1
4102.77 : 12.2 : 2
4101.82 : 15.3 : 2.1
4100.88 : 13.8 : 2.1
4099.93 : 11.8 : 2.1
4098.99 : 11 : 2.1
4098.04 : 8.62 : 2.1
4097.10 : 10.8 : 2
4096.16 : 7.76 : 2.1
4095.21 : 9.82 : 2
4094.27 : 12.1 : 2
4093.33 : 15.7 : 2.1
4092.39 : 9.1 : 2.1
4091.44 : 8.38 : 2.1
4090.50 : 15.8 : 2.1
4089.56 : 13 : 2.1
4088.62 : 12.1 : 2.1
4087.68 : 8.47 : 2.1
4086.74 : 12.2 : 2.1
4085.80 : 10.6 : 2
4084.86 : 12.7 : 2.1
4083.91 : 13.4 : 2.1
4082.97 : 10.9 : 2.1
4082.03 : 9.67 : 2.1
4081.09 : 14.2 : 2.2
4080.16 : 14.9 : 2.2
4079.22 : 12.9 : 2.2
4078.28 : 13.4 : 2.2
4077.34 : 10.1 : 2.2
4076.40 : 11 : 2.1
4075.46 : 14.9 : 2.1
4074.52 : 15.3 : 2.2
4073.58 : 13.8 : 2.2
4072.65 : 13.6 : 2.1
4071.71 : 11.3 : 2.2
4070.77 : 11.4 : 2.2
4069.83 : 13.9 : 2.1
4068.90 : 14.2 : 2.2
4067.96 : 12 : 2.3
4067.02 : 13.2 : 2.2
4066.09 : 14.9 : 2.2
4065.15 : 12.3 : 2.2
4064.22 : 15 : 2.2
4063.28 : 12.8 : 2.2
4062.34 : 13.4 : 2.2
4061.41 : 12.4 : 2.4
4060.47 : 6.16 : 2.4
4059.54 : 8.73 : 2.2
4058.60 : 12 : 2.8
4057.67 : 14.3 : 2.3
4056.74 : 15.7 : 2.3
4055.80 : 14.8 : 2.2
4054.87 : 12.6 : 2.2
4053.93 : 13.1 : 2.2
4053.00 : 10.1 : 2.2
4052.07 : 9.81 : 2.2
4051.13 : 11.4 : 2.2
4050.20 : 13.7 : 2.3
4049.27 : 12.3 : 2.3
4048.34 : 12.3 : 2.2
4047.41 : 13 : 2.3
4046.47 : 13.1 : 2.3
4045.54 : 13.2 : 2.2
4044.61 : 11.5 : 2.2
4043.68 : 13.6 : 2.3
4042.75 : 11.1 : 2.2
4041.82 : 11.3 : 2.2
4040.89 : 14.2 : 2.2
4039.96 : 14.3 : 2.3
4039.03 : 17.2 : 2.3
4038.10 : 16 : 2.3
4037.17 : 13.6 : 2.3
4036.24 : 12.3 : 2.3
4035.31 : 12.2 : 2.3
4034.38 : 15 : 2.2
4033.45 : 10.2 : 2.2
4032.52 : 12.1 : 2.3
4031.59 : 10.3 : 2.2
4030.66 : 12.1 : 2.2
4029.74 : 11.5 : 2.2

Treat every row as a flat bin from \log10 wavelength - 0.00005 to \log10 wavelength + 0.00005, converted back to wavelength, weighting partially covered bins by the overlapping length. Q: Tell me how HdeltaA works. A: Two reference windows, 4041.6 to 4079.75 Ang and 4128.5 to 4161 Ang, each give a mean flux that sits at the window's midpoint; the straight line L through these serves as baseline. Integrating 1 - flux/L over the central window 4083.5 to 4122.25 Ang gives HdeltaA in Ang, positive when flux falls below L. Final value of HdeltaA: 4.3 Ang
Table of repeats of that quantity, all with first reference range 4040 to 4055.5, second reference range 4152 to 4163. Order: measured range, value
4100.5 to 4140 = 3.01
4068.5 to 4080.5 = -0.60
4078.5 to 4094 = 0.49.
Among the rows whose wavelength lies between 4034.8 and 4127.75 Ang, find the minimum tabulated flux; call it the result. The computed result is 6.16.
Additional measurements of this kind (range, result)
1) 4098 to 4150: 7.24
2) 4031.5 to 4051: 10.2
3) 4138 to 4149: 10.5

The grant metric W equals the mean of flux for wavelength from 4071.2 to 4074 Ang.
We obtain 12.9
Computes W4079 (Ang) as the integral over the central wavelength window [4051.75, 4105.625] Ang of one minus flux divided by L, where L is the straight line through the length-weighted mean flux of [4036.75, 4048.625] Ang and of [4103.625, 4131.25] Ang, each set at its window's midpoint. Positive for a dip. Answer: 1.1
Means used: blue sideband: 13.4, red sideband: 11.3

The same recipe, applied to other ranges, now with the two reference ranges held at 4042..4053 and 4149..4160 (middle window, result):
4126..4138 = -0.5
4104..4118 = 2.0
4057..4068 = -0.1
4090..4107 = 1.5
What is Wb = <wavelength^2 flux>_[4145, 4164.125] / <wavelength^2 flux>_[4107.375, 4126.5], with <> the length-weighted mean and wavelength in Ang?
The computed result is 1.14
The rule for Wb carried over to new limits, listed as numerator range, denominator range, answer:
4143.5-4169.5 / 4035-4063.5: 1.07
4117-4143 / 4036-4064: 1.01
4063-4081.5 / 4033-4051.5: 1.03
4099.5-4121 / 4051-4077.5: 0.89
